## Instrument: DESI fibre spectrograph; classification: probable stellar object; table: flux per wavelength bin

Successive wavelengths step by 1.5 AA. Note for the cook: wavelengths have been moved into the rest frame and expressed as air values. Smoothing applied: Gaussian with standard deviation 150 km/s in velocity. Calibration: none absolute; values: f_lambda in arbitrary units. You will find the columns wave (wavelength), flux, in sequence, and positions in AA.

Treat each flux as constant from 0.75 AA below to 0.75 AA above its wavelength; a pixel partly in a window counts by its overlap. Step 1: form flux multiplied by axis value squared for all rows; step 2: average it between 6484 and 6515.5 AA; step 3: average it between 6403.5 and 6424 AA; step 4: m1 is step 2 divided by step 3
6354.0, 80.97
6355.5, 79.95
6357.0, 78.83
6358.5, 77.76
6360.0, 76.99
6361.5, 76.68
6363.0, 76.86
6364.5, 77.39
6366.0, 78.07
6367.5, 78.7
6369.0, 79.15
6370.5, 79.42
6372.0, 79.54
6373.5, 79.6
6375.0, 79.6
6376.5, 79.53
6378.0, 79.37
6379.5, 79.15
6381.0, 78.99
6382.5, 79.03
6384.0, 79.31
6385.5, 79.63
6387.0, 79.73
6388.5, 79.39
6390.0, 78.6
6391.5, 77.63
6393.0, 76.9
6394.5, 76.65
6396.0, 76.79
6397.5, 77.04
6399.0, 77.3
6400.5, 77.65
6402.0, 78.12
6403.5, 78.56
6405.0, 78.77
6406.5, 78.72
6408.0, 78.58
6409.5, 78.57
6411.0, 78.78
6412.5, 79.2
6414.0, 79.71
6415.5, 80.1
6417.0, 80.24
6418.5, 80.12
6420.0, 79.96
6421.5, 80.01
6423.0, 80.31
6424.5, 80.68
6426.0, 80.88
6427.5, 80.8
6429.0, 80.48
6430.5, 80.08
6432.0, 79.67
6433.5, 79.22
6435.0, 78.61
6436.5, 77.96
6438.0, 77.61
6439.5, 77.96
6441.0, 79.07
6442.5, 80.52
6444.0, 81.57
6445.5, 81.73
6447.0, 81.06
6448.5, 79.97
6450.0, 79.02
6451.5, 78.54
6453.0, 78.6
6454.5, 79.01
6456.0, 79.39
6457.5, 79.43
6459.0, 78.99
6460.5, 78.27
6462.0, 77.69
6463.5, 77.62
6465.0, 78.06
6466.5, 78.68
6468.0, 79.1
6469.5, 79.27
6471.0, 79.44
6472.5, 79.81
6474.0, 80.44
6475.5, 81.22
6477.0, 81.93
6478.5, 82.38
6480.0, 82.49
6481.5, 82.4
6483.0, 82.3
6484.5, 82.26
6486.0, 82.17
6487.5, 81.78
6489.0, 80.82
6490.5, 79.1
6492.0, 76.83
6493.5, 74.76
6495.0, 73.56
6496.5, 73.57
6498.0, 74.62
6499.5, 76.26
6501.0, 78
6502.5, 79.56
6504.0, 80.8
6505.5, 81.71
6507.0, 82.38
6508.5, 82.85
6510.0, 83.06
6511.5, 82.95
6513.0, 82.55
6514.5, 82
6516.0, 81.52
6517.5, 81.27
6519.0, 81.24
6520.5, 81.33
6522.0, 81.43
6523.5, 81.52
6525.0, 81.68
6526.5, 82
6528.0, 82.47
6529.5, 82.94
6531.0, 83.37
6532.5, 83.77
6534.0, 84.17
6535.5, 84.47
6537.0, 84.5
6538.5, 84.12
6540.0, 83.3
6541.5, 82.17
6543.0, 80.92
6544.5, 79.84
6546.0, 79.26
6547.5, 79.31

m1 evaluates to 1.03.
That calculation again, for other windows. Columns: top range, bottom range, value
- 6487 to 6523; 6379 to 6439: 1.04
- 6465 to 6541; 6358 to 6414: 1.07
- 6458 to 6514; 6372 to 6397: 1.04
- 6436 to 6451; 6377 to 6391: 1.02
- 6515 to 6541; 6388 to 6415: 1.10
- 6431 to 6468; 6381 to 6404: 1.03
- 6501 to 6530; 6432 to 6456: 1.05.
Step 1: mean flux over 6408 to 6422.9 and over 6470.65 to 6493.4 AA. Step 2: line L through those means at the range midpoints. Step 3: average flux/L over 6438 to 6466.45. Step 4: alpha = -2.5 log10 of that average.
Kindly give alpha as 0.02 mag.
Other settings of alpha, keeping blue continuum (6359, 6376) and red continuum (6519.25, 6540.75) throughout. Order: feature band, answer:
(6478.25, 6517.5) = 0.03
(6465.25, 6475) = 0.02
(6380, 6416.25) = 0.01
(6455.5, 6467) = 0.03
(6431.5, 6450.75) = 0.01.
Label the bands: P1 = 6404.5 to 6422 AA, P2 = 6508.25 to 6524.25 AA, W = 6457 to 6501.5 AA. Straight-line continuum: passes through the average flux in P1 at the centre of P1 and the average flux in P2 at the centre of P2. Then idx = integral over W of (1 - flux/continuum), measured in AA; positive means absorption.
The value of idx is 1.1 AA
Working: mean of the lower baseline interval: 79.4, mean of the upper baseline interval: 81.9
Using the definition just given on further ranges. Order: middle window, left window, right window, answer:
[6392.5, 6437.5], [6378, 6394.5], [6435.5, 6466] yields -0.1 AA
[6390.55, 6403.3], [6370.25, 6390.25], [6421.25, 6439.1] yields 0.3 AA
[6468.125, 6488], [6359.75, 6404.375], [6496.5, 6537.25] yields -0.2 AA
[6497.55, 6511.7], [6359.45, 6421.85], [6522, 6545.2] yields 0.3 AA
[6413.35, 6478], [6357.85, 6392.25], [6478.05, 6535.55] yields 0.2 AA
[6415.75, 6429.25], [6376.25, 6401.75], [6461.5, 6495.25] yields -0.2 AA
